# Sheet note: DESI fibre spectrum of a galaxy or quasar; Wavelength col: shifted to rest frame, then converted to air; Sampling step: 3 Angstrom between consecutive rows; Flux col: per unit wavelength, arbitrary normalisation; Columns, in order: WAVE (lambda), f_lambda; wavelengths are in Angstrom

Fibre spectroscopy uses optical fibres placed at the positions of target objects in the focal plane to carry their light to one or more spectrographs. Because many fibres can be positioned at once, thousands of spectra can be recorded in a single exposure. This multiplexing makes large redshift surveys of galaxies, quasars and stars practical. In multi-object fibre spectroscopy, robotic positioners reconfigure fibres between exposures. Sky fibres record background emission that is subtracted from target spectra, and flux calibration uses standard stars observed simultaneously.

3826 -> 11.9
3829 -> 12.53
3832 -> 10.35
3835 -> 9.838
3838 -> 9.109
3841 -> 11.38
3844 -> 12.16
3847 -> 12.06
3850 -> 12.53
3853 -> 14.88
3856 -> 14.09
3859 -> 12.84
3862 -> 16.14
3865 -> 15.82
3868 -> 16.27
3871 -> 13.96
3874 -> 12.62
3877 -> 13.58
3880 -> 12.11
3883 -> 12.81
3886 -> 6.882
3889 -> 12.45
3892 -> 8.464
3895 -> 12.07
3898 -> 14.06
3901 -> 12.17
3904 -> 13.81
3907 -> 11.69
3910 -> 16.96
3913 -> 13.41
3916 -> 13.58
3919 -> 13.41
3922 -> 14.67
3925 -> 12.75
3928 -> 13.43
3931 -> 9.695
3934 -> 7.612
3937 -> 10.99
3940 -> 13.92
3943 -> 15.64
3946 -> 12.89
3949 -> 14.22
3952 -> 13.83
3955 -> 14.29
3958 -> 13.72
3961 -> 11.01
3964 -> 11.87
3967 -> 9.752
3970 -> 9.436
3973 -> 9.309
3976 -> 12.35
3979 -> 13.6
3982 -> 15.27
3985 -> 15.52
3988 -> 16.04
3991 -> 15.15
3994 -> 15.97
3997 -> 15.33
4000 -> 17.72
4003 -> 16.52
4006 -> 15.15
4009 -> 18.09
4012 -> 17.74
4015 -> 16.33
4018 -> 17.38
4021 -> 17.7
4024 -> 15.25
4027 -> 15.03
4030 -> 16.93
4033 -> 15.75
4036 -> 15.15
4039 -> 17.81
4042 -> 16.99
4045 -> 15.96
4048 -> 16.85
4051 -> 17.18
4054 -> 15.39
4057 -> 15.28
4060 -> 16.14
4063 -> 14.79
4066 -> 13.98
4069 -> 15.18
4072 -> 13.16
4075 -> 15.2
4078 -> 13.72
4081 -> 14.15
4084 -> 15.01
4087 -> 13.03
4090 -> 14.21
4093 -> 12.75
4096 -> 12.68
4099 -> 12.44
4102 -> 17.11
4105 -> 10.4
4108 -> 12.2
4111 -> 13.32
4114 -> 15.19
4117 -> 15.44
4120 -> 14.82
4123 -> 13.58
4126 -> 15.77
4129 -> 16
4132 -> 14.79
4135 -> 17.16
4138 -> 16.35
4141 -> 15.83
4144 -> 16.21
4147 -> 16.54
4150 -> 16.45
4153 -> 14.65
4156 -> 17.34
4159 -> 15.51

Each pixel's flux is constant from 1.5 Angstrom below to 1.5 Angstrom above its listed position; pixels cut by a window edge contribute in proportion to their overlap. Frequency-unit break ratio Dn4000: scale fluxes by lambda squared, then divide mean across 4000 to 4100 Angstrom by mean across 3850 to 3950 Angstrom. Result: 1.28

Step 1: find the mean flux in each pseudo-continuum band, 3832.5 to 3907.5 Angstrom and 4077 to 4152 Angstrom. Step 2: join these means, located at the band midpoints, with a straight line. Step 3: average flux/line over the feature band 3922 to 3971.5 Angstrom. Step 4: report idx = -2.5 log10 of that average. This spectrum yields 0.08 mag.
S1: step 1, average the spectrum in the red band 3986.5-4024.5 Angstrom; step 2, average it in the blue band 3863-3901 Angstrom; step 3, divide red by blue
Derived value 1.3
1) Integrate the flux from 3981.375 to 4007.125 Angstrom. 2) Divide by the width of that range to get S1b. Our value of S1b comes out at 15.9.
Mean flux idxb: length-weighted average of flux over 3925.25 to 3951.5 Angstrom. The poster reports 12.4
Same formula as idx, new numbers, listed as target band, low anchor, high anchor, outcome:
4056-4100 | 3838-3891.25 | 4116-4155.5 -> 0.07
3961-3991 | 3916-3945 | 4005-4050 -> 0.15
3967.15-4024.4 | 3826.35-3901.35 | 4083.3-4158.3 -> -0.11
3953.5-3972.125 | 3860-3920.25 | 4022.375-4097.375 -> 0.20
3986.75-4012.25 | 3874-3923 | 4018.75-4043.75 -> -0.06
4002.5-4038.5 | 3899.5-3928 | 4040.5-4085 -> -0.12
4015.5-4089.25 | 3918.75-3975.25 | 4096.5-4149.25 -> -0.13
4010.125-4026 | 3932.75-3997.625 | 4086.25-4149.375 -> -0.23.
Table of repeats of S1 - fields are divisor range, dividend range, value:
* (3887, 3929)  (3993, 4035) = 1.27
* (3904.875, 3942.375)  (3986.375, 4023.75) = 1.30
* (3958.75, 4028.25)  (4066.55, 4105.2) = 0.95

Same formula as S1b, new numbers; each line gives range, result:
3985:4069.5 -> 16.2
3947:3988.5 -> 12.8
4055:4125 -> 14.1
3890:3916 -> 12.9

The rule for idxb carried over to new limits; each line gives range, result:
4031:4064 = 16.1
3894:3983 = 12.7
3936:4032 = 14.5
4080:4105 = 13.7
